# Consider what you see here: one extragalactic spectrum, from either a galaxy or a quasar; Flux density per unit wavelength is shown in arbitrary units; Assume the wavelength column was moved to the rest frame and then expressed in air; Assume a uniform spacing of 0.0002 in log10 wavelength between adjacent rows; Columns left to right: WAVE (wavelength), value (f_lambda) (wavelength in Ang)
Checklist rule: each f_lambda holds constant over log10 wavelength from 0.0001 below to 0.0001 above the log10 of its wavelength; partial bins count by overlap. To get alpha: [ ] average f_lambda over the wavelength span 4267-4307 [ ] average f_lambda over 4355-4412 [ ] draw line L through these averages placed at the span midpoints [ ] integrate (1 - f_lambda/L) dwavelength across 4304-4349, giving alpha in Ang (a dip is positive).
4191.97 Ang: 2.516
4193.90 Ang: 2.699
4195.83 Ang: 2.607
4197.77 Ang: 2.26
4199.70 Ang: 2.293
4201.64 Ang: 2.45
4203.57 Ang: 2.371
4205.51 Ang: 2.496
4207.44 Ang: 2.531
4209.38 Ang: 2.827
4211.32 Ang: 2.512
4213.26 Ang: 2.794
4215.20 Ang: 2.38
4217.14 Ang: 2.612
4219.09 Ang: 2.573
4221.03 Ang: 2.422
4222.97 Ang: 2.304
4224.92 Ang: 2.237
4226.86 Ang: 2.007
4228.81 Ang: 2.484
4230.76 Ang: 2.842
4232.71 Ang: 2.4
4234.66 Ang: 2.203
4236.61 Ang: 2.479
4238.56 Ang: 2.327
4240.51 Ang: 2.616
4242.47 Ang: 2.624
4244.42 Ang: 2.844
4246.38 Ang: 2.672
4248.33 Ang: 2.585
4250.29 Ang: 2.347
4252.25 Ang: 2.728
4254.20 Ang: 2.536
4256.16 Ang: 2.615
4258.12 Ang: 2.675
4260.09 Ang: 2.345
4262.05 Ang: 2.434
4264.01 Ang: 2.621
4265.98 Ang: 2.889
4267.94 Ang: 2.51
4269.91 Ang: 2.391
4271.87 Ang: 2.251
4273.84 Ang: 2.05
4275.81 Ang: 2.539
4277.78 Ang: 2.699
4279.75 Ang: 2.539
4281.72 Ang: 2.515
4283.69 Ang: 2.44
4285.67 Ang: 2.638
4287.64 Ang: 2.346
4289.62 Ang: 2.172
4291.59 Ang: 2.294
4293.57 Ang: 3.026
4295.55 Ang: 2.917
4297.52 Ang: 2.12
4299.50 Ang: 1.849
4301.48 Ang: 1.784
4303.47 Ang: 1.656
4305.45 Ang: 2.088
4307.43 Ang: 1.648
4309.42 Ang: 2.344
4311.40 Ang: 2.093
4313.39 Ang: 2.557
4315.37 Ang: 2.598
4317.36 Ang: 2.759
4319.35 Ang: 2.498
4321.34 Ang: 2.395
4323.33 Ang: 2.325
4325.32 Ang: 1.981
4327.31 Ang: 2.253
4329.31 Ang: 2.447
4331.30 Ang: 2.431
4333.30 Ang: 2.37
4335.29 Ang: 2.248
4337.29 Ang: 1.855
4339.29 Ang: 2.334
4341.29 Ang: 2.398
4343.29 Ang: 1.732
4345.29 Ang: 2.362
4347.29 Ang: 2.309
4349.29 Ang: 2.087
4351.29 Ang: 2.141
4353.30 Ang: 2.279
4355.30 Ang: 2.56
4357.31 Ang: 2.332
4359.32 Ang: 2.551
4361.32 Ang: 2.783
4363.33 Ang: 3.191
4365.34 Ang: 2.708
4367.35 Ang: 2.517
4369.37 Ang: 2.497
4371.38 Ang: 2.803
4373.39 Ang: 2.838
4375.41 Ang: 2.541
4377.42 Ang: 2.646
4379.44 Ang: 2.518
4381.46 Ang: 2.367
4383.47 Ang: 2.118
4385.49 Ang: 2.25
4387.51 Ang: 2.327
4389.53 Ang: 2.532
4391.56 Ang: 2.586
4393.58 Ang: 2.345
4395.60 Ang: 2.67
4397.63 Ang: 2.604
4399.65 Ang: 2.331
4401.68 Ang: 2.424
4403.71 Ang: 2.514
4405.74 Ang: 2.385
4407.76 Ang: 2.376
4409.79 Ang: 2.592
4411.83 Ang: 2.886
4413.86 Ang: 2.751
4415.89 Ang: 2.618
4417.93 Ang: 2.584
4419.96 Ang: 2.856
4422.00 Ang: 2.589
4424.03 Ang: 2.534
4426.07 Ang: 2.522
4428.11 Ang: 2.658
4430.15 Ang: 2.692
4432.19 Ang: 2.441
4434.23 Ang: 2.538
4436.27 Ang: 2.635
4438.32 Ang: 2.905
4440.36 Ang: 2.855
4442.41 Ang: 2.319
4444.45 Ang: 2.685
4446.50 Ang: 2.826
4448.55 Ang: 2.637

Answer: 2.8 Ang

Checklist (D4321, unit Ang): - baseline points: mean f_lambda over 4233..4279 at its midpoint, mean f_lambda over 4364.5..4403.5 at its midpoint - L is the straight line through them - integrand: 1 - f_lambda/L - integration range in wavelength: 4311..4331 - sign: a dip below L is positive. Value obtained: 0.9 Ang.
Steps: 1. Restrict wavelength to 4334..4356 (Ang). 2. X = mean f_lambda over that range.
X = 2.21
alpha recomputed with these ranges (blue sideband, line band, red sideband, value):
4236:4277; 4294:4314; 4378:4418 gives 3.12 Ang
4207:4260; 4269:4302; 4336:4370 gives 0.92 Ang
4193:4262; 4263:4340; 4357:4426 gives 5.68 Ang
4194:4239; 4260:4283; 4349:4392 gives -0.08 Ang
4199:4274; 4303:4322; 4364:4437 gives 1.85 Ang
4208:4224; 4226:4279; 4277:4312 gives -1.81 Ang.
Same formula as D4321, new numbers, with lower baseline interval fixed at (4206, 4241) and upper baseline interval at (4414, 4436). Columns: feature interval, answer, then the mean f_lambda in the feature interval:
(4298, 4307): 2.4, 1.85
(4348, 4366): 0.4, 2.51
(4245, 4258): -0.5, 2.6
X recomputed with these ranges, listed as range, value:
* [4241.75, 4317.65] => 2.42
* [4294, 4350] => 2.24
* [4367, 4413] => 2.51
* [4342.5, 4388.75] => 2.46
